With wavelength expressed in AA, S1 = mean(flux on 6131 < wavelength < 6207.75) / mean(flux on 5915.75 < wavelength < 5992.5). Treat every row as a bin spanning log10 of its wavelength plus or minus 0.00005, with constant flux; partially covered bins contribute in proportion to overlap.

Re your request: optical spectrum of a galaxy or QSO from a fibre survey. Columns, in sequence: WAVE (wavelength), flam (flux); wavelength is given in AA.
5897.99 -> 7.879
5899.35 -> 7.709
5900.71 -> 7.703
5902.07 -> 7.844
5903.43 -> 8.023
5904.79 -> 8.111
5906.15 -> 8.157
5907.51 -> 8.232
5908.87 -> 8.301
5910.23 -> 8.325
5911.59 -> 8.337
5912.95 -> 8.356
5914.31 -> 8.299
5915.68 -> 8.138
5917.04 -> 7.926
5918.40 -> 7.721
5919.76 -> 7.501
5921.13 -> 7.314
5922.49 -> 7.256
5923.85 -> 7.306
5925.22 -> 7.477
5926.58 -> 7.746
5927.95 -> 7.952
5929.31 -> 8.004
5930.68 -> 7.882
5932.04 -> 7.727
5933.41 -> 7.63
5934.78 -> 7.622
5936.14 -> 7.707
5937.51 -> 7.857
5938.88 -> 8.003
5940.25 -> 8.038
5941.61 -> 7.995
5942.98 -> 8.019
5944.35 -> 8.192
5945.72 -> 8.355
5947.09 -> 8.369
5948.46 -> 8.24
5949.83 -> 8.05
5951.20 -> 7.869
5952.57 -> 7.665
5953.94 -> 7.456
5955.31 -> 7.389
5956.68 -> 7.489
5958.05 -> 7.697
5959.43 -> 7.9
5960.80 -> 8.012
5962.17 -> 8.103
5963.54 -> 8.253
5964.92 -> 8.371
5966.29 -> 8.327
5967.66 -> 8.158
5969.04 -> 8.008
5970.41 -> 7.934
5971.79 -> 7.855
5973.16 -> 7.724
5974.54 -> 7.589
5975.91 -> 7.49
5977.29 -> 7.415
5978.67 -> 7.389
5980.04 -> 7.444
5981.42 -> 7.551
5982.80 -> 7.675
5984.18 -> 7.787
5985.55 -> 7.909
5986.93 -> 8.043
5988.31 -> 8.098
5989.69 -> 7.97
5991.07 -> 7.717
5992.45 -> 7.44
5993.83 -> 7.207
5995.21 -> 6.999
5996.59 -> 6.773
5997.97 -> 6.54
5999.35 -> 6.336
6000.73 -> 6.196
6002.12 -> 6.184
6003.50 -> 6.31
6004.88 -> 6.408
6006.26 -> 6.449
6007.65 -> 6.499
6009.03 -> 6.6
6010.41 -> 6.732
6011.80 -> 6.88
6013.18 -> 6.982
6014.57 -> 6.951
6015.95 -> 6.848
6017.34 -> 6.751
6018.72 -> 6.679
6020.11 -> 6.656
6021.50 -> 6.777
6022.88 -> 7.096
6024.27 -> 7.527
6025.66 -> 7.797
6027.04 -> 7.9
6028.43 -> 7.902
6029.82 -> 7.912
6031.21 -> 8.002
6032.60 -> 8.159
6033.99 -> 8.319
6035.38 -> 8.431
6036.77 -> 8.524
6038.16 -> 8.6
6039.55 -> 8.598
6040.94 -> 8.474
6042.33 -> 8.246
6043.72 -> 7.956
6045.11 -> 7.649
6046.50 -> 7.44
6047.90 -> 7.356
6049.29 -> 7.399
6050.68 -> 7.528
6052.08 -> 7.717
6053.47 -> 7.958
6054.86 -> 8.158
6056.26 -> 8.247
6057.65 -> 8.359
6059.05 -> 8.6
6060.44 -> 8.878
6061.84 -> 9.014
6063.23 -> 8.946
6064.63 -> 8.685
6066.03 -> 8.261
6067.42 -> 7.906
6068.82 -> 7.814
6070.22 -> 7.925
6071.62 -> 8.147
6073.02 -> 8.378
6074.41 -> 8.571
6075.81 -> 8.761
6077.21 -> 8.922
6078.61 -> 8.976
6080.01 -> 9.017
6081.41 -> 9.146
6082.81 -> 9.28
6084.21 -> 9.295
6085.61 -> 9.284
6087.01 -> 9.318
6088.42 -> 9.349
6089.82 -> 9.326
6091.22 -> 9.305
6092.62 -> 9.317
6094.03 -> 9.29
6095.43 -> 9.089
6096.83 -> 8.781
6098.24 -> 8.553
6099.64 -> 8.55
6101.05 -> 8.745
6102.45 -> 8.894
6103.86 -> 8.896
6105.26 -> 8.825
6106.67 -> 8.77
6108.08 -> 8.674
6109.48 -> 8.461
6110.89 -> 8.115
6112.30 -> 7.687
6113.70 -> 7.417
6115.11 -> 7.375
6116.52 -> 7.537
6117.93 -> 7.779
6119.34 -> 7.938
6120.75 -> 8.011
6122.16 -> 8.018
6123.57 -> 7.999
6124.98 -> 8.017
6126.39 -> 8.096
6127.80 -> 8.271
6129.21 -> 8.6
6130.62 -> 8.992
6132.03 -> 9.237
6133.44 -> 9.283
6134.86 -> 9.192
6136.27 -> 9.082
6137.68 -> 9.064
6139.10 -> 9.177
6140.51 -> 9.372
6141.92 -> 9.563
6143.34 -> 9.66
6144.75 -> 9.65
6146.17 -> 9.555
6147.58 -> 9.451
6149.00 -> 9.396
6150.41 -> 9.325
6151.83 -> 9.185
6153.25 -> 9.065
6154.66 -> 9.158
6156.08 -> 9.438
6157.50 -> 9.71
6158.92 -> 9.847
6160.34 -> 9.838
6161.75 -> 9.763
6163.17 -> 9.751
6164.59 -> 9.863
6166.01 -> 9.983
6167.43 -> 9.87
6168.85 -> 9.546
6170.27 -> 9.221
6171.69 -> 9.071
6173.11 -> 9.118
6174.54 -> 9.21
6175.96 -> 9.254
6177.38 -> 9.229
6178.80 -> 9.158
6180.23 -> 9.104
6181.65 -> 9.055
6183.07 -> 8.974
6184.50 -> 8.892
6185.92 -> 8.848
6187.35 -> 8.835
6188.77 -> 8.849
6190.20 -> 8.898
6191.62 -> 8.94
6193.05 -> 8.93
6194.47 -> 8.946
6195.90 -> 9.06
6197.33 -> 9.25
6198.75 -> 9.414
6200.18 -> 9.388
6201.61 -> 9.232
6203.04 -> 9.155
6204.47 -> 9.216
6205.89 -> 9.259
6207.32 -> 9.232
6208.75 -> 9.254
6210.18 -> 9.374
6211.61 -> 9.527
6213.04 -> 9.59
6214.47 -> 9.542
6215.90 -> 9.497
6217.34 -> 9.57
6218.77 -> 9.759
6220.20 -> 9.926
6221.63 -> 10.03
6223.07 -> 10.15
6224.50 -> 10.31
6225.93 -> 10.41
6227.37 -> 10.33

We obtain 1.19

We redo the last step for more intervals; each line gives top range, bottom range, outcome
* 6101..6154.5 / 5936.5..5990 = 1.10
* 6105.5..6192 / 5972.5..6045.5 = 1.21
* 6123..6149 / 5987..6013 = 1.31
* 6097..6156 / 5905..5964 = 1.10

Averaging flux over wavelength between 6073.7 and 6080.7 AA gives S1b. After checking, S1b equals 8.86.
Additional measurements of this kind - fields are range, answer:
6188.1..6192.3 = 8.9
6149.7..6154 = 9.2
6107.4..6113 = 8.24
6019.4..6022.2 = 6.72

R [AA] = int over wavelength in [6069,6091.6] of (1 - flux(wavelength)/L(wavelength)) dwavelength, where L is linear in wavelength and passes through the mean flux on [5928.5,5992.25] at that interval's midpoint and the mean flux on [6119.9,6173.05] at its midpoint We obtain -0.47 AA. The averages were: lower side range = 7.87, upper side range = 9.2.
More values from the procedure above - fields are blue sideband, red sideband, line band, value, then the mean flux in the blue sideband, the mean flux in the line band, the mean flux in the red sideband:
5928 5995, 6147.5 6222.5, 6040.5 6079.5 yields 1.3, 7.84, 8.23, 9.34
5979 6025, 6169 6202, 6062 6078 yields -1.3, 7.03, 8.42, 9.09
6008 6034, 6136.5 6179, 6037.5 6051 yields -0.6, 7.25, 7.94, 9.45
